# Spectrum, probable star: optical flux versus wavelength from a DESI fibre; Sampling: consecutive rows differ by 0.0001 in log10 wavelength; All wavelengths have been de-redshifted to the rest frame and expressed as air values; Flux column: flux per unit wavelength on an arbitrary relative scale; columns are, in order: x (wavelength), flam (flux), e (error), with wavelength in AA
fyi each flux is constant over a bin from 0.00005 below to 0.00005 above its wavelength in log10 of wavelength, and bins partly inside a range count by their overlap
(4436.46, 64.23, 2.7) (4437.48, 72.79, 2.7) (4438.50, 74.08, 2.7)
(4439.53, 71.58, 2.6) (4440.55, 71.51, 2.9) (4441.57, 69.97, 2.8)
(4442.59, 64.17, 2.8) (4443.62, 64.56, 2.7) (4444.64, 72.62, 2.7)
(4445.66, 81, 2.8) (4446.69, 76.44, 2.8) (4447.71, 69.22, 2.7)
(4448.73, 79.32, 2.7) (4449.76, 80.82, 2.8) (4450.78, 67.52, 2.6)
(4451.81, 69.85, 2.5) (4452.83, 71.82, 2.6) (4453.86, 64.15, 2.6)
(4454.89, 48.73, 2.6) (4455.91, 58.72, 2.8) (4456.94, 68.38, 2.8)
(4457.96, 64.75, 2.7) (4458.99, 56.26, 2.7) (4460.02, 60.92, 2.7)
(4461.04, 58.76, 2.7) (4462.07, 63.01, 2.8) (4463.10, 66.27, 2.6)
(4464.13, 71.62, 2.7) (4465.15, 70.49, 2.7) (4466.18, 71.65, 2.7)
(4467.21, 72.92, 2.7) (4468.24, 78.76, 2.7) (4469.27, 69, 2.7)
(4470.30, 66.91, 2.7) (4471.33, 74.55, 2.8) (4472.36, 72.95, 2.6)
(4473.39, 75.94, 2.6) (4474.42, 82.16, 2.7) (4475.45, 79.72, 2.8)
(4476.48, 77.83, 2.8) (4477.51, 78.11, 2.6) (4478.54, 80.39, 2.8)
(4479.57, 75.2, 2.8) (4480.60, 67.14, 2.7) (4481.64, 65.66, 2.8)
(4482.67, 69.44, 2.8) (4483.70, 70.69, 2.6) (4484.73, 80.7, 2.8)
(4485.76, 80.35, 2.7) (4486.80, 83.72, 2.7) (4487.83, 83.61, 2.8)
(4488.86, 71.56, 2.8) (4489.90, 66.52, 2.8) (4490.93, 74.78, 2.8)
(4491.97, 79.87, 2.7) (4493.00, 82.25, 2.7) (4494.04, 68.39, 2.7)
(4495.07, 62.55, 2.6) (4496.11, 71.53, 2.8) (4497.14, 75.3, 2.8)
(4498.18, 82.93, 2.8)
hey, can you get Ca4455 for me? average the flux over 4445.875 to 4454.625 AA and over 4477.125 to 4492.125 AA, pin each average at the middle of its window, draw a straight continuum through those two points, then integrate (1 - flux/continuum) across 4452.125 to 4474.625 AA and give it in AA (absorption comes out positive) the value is 1.7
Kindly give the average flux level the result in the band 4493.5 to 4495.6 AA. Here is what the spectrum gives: 65.5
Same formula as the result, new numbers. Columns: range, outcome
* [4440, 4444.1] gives 67.6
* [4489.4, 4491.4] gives 70.7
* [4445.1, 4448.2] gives 75.6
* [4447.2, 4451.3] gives 74.2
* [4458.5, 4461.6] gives 58.7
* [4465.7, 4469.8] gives 73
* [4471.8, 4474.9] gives 76.9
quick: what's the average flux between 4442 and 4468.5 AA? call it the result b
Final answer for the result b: 68.1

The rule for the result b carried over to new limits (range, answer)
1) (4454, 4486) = 70.1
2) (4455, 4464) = 61.9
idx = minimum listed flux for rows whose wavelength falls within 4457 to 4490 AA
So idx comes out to 56.26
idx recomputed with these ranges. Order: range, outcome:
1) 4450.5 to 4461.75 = 48.73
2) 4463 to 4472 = 66.27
